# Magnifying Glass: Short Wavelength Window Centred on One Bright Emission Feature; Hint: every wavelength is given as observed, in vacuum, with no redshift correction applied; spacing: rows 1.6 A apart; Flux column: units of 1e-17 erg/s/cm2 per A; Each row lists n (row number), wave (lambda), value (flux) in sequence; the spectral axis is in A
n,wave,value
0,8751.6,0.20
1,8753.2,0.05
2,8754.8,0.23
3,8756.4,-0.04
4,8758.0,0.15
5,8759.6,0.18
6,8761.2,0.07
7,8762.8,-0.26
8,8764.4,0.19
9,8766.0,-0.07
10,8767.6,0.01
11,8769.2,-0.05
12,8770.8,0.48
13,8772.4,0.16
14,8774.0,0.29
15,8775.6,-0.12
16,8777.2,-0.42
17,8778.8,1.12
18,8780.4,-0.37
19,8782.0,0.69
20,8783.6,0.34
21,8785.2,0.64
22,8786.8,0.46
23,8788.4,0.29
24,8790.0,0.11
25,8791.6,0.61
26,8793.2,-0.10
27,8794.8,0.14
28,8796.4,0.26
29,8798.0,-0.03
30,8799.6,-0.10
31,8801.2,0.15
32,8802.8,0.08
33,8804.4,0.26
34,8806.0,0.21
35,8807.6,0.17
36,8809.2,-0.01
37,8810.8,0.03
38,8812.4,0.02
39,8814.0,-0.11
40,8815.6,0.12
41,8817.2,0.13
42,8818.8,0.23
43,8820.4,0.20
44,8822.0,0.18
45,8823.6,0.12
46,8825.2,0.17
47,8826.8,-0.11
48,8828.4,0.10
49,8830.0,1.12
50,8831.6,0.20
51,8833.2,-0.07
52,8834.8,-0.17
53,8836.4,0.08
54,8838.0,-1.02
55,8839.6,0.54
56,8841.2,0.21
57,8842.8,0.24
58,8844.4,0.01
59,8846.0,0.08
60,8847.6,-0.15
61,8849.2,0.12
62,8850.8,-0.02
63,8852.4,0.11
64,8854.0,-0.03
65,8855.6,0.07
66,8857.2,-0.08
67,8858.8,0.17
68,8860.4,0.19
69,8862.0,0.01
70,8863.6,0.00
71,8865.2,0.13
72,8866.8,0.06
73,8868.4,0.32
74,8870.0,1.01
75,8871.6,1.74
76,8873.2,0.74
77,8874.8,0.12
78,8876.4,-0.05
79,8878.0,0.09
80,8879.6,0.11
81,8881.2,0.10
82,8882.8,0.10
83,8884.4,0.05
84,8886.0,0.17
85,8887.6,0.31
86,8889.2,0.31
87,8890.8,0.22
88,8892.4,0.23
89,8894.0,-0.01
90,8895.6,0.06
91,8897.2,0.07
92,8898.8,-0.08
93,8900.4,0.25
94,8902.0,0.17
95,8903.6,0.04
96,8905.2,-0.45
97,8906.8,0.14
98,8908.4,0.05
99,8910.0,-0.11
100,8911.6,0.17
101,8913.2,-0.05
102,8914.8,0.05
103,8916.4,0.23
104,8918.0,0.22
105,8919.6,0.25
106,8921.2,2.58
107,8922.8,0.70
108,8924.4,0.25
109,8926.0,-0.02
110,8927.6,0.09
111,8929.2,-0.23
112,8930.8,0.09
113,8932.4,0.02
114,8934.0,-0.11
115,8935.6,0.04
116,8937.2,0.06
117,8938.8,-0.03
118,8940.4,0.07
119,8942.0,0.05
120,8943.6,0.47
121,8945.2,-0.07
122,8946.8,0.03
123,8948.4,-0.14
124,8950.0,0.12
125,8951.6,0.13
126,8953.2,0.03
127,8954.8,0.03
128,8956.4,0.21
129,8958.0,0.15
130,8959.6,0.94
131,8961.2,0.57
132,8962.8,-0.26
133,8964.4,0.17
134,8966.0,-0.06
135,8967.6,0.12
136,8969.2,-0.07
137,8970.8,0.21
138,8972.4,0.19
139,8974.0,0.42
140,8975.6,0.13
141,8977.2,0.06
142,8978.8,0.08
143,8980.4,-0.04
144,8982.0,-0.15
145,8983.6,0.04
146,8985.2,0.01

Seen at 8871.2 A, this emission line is [O III]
